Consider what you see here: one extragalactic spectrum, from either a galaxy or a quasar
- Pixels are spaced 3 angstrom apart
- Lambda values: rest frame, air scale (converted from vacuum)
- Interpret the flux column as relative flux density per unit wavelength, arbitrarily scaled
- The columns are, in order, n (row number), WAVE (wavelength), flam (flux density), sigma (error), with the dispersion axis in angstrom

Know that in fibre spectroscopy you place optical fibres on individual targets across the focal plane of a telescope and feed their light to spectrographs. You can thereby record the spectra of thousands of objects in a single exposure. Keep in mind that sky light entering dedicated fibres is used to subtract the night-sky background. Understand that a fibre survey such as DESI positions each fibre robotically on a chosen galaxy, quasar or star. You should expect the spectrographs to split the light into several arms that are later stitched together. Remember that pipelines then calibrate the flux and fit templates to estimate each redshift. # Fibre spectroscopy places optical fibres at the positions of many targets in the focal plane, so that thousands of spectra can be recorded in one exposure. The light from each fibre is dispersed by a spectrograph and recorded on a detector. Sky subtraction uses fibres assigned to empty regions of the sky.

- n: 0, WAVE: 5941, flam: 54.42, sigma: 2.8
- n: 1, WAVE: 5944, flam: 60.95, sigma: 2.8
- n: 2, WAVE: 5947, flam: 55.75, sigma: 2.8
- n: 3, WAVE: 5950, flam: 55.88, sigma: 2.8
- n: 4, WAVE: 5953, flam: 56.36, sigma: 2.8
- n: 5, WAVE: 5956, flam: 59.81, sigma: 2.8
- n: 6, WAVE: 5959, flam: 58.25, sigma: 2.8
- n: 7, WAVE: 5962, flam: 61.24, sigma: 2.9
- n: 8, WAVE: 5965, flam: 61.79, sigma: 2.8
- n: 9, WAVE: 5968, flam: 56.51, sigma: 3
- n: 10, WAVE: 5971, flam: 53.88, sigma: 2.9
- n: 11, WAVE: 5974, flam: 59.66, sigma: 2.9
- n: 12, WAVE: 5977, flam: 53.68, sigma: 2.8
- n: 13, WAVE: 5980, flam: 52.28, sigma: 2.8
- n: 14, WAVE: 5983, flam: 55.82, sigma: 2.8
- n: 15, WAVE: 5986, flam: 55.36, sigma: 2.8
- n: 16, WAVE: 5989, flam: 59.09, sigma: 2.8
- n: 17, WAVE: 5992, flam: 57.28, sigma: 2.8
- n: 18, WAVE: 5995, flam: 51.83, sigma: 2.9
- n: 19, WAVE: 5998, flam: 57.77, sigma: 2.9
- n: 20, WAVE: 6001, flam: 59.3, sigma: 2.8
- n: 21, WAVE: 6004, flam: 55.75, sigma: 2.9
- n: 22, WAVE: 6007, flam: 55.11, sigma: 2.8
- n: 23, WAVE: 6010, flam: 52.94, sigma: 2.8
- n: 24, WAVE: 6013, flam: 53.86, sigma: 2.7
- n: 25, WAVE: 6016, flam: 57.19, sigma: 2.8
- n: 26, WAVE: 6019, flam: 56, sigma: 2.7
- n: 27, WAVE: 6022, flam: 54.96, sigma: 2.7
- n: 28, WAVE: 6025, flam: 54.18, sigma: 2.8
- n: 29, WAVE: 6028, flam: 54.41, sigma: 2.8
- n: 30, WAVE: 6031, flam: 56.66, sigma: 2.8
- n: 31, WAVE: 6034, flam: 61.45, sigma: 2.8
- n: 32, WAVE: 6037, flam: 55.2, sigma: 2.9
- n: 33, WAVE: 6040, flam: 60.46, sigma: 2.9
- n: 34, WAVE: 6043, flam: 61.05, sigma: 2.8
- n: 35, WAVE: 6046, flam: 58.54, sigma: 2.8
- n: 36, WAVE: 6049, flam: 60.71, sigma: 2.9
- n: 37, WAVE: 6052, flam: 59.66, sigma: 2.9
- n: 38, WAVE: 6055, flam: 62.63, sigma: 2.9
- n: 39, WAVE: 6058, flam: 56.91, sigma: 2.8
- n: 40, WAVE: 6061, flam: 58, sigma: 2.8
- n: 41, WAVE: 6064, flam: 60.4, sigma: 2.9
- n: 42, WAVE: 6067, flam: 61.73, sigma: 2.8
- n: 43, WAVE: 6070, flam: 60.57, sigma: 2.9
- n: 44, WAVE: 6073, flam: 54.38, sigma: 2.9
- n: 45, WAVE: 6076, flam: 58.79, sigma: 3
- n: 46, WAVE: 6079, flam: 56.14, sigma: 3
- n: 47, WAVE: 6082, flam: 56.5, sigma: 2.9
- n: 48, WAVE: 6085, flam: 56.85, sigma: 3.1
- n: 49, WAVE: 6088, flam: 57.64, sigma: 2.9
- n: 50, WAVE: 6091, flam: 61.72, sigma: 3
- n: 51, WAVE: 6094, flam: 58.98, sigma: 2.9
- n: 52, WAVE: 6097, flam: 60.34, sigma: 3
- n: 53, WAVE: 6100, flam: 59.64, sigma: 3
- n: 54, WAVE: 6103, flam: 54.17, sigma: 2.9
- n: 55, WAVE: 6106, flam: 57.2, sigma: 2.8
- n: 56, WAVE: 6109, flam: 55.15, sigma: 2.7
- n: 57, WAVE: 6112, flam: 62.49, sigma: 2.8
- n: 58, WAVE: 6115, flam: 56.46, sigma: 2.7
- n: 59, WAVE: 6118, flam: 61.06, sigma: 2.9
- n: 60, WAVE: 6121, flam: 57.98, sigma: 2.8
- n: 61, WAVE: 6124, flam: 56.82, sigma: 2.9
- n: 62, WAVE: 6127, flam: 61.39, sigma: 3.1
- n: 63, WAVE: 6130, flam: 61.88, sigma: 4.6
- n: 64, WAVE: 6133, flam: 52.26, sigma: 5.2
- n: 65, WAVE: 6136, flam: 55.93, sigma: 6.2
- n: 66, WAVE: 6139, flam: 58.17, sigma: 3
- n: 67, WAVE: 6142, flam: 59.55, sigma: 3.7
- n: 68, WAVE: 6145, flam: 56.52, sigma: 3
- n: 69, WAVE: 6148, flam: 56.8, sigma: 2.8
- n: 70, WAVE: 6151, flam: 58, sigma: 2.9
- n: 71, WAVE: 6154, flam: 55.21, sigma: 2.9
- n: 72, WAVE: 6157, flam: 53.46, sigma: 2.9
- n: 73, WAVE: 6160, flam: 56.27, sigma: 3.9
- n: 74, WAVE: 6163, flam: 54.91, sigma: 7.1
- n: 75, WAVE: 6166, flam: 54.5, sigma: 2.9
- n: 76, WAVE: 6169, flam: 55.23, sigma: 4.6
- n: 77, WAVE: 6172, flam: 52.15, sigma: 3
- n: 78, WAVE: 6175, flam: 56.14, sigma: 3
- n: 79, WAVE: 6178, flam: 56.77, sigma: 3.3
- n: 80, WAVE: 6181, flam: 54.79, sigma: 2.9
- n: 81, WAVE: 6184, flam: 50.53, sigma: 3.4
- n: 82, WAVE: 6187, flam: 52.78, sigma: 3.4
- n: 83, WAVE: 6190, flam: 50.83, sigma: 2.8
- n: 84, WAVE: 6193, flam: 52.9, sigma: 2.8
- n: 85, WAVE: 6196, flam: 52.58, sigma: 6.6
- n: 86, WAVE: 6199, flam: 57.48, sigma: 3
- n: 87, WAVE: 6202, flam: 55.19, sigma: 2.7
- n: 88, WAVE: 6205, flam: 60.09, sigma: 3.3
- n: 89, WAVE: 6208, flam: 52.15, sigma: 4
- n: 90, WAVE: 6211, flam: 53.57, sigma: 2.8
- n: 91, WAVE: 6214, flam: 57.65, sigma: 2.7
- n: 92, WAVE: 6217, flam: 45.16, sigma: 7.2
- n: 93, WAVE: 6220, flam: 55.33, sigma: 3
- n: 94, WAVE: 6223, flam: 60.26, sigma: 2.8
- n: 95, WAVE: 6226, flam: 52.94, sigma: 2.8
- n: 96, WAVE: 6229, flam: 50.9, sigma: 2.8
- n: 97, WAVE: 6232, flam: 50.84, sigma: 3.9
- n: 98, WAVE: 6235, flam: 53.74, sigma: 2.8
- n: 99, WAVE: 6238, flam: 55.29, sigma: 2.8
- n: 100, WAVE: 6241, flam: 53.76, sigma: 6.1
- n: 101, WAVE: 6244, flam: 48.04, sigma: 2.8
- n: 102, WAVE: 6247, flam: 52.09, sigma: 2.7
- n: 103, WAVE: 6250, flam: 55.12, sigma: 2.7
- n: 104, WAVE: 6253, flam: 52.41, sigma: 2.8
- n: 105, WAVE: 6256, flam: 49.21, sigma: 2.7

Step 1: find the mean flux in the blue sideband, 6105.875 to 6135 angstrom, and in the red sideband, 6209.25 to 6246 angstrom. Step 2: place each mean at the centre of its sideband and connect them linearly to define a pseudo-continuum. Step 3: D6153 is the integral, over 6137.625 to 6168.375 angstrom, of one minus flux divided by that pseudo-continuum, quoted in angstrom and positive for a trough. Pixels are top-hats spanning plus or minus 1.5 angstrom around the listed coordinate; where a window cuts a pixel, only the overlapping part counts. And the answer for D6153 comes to 0.2 angstrom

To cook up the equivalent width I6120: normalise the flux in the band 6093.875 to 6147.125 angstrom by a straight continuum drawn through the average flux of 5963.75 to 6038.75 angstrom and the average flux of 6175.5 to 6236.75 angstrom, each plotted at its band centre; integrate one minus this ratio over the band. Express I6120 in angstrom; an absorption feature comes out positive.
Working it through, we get -3.2 angstrom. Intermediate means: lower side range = 56.1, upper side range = 53.9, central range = 58.1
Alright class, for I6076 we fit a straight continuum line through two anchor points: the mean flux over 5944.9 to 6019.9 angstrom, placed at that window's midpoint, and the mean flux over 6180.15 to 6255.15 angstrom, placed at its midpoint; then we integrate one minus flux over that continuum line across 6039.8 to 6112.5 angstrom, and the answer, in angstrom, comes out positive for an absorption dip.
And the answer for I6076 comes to -4.5 angstrom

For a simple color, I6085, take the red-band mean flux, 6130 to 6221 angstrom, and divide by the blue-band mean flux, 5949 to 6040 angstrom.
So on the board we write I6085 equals 0.97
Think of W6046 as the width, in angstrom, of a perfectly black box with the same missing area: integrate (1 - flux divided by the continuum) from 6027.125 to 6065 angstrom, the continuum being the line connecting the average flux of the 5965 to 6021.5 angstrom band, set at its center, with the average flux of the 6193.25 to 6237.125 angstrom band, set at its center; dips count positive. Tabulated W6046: -2.4 angstrom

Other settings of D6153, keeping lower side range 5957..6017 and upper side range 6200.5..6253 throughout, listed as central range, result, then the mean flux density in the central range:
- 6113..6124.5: -0.7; 58.4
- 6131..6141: -0.2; 56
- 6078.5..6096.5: -1.0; 58.2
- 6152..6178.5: -0.3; 54.9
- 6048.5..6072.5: -1.8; 59.8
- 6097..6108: -0.5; 57.4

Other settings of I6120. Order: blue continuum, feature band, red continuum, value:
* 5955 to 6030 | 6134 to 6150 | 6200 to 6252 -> -0.77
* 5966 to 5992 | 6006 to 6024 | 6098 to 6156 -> 0.45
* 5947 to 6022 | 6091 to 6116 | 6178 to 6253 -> -1.52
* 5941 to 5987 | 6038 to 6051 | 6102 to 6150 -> -0.58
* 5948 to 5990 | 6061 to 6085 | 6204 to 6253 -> -1.13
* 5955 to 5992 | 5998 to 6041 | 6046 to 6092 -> 1.29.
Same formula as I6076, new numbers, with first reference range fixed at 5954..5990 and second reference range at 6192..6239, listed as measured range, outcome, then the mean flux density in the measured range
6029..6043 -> -0.5 angstrom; 58.6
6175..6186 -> 0.1 angstrom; 54.3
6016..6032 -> 0.3 angstrom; 55.4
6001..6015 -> 0.4 angstrom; 55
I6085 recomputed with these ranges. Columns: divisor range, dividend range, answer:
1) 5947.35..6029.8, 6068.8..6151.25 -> 1.03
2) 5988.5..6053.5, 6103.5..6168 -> 1.00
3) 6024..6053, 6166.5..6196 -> 0.92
